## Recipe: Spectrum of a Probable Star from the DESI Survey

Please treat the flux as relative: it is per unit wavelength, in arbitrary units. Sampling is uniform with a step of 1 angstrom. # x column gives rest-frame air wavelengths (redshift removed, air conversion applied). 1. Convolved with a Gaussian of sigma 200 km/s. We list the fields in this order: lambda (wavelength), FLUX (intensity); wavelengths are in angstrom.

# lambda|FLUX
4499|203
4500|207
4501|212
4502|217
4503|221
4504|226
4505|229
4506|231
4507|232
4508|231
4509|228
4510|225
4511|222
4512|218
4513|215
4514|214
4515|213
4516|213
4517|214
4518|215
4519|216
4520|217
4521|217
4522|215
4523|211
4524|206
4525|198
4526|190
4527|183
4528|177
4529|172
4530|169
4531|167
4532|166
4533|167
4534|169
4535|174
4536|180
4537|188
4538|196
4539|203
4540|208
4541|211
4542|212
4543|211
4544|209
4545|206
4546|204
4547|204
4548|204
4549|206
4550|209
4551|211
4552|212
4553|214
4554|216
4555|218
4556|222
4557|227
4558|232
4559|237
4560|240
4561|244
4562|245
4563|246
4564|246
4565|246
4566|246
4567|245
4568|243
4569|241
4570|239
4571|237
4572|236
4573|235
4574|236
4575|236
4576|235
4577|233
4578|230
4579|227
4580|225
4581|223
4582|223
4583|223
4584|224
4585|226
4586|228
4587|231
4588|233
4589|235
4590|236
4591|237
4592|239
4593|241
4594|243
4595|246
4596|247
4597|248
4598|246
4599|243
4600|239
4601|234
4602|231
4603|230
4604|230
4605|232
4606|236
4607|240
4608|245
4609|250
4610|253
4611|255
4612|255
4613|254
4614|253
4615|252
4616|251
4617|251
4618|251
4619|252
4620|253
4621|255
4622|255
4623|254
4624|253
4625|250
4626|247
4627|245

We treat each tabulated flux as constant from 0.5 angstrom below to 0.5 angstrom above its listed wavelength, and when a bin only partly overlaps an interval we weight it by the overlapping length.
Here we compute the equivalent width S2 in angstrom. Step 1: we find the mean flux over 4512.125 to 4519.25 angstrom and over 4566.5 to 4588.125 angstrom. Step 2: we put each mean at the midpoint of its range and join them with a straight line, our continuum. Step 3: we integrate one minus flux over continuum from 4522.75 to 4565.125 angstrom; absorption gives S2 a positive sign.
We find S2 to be 3.29 angstrom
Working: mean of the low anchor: 214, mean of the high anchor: 232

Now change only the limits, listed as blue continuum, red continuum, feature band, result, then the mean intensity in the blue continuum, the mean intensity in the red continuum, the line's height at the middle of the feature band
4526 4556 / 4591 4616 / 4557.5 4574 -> -2.03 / 196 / 243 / 215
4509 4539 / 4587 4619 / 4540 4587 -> -1.25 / 198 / 243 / 221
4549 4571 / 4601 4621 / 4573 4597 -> 0.55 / 232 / 246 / 239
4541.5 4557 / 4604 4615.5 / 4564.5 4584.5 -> -0.73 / 211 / 247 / 226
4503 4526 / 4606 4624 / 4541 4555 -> 1.20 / 218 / 251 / 229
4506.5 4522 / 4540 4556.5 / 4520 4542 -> 2.54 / 219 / 210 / 215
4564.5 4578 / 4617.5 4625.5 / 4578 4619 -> 1.21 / 239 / 253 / 246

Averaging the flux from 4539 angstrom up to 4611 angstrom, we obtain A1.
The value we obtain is 231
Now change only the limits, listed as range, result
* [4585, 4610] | 238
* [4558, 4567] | 243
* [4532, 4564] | 210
